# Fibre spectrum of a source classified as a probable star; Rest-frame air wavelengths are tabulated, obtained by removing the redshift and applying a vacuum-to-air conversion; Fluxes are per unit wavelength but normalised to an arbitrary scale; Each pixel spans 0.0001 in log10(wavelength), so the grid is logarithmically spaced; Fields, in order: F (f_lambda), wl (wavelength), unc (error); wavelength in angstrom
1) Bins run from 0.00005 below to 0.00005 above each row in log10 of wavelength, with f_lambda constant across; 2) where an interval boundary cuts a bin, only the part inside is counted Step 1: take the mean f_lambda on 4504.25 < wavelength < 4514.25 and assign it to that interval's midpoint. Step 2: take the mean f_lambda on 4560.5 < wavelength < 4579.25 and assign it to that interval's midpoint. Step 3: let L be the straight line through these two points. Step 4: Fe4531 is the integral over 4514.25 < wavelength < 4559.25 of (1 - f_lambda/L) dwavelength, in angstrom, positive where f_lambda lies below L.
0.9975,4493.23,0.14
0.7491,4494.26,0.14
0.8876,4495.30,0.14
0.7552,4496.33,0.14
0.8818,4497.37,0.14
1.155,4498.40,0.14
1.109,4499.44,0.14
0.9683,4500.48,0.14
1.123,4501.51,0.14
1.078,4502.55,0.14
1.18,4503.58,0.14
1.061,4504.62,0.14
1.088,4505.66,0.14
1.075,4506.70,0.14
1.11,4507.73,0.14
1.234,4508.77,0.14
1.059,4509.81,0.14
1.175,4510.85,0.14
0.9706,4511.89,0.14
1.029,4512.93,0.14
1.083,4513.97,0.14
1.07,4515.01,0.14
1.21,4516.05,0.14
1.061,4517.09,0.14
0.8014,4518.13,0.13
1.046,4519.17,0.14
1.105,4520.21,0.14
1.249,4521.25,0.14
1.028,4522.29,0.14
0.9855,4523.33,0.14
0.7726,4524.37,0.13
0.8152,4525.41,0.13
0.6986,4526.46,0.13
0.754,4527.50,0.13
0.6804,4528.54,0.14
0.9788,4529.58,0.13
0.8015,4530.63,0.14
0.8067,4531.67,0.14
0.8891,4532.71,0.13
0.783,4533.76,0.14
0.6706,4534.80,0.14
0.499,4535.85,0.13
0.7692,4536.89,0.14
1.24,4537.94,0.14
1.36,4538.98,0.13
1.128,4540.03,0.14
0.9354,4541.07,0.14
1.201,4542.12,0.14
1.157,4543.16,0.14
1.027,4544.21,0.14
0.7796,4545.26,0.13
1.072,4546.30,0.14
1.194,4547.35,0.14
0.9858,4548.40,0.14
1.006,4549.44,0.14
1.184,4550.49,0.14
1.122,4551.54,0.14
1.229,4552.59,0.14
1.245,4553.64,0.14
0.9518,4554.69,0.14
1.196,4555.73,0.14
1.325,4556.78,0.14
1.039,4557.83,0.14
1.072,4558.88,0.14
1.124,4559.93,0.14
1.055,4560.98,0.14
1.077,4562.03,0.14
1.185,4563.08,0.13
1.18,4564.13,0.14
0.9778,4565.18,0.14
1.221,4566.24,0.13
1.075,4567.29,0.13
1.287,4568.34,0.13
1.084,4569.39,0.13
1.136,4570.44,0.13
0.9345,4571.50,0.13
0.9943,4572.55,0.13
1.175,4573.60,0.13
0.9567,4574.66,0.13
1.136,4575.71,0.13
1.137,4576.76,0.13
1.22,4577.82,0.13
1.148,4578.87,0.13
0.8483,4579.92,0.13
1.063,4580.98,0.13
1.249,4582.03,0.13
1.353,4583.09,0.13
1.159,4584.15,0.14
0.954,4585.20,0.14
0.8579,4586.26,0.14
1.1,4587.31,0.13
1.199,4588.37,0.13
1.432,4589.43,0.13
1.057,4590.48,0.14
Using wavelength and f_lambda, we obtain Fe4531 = 4.1 angstrom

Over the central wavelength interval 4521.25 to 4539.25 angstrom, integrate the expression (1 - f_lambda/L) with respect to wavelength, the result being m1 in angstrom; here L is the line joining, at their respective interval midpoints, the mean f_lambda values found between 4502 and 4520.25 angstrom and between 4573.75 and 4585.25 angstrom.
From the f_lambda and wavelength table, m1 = 3.8 angstrom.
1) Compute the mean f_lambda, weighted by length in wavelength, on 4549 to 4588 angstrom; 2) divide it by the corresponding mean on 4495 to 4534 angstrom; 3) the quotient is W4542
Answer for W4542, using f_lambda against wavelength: 1.1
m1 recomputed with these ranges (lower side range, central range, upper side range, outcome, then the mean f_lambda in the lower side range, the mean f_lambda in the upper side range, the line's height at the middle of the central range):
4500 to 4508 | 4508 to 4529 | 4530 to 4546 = 0.67 angstrom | 1.09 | 0.939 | 1.02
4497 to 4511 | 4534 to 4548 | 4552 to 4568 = 1.51 angstrom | 1.09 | 1.13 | 1.12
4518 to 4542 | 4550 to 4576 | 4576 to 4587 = -2.21 angstrom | 0.911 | 1.1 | 1.03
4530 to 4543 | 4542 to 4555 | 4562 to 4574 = -1.15 angstrom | 0.931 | 1.11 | 0.999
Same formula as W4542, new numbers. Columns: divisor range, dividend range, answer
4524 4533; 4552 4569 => 1.43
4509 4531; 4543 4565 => 1.13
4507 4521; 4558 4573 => 1.02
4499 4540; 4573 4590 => 1.14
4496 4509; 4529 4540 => 0.84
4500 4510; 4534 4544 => 0.90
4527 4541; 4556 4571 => 1.29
